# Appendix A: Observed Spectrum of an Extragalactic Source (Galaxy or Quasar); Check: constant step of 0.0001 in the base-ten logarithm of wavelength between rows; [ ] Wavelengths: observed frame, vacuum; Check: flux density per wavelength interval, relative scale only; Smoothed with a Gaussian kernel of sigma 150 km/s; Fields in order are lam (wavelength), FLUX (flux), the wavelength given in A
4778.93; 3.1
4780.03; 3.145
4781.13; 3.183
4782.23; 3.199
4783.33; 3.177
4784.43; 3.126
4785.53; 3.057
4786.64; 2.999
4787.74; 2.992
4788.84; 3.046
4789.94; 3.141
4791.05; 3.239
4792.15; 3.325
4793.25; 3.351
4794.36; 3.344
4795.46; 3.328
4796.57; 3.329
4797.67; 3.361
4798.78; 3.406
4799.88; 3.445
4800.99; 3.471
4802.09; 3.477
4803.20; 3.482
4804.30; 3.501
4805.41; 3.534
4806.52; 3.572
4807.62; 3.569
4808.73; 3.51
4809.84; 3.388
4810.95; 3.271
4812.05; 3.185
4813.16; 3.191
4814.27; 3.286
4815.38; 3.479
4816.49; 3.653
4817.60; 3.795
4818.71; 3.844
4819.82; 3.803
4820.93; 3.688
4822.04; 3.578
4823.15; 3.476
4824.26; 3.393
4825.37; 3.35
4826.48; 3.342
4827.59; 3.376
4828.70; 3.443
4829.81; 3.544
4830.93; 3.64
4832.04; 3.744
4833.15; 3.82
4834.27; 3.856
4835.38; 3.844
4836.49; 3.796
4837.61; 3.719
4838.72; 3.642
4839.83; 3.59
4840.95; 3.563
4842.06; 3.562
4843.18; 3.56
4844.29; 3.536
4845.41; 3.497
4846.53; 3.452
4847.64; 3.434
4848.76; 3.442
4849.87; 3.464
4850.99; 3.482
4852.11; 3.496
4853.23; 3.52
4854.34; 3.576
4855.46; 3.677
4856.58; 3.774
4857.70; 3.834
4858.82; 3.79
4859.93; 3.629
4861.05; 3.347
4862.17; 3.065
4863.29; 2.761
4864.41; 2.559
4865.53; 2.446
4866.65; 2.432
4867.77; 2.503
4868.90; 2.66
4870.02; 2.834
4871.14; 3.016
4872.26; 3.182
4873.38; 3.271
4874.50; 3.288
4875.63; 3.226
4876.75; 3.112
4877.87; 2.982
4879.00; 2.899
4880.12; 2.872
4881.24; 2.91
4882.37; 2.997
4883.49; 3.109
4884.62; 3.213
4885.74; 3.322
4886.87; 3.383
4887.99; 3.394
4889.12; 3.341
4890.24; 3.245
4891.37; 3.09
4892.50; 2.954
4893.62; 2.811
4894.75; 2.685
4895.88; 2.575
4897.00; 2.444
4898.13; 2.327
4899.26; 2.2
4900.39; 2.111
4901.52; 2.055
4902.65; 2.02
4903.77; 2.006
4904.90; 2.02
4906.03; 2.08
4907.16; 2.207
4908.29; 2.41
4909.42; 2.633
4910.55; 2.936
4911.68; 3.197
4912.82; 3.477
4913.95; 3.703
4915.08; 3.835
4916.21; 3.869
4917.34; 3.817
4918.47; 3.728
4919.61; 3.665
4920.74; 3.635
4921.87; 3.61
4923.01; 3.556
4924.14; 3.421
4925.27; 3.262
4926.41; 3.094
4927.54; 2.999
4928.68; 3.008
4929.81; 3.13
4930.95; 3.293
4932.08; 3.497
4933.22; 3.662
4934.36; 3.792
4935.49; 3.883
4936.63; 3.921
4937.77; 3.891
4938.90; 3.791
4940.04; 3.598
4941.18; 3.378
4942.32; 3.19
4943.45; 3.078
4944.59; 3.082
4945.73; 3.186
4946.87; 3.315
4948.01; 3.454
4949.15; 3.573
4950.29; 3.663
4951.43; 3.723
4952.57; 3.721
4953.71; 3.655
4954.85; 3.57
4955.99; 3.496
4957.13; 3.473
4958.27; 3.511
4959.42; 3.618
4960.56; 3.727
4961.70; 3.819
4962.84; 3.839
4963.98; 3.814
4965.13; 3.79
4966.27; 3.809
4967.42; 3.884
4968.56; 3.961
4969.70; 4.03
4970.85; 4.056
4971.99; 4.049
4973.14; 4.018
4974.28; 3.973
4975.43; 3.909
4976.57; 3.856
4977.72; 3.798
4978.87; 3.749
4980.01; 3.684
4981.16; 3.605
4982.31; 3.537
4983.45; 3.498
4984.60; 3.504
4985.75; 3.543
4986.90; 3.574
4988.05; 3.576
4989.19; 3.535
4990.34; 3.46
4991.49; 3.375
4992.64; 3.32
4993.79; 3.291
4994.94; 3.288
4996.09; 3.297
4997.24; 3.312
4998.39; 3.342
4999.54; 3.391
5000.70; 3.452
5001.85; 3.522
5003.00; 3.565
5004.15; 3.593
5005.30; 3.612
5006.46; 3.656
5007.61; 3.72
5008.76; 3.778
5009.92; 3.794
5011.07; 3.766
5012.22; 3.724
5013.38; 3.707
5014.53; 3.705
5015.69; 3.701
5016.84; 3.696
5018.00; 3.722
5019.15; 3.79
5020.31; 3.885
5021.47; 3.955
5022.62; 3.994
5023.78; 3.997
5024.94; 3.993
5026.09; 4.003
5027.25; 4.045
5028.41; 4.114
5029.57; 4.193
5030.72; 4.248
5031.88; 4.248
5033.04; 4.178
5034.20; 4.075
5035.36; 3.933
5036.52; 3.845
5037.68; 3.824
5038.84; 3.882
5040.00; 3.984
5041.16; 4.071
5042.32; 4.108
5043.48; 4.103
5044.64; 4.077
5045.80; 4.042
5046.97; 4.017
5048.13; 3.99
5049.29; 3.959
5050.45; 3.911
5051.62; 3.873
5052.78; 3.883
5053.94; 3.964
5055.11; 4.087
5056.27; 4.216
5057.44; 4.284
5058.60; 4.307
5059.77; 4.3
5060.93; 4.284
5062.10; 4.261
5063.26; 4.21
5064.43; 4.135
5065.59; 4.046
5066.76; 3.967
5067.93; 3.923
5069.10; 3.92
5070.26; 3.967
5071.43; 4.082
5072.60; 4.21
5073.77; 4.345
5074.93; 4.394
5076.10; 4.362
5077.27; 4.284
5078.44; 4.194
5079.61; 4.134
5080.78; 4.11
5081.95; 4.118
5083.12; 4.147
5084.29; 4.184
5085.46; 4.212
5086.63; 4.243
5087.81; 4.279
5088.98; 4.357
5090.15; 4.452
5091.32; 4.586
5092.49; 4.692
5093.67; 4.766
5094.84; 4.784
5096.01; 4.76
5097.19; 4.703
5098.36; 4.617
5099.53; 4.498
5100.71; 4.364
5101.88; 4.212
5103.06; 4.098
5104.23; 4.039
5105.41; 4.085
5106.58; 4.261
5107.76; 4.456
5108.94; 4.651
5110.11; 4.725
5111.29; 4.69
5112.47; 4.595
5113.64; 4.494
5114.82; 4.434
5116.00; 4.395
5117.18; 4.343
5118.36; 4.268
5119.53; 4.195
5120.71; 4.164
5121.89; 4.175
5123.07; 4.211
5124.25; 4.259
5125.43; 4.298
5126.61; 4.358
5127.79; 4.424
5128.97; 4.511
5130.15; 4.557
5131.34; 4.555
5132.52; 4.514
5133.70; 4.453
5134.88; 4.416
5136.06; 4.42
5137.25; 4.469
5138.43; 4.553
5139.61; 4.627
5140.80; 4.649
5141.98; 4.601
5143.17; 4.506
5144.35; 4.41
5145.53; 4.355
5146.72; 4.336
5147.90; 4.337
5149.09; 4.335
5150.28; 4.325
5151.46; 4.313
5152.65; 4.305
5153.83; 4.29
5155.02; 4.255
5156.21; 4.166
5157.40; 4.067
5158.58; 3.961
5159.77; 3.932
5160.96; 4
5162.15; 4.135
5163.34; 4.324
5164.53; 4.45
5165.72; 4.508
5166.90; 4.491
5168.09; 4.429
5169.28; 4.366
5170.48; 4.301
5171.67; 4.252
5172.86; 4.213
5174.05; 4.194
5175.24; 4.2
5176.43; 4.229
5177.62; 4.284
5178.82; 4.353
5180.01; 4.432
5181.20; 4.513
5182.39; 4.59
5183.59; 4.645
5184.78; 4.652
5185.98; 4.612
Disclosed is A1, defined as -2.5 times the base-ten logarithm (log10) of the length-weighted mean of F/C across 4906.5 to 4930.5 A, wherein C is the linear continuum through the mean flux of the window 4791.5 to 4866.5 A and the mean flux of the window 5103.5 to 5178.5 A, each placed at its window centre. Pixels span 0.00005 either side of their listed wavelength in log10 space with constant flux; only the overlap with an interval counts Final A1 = 0.14 mag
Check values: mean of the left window 3.47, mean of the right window 4.35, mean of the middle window 3.29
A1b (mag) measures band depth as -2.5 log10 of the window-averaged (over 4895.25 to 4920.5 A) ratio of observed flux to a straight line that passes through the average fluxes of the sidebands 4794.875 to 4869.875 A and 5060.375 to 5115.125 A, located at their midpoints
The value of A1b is 0.31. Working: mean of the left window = 3.44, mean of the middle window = 2.8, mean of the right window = 4.33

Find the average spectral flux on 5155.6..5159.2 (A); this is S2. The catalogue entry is 4.06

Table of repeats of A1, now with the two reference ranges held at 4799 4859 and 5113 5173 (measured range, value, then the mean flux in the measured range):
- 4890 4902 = 0.40 mag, 2.58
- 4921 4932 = 0.16 mag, 3.29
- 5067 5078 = 0.00 mag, 4.16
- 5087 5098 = -0.09 mag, 4.59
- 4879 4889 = 0.17 mag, 3.14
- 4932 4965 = 0.08 mag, 3.59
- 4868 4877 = 0.20 mag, 3.05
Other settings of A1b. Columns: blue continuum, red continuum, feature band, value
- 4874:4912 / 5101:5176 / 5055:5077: -0.081 mag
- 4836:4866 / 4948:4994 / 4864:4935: 0.182 mag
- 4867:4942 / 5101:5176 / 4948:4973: -0.109 mag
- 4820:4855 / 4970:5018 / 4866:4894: 0.178 mag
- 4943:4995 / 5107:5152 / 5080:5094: -0.029 mag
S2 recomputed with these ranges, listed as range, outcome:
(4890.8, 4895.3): 2.88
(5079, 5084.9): 4.14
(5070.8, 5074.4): 4.21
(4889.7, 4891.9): 3.16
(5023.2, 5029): 4.03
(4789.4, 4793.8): 3.26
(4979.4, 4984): 3.59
